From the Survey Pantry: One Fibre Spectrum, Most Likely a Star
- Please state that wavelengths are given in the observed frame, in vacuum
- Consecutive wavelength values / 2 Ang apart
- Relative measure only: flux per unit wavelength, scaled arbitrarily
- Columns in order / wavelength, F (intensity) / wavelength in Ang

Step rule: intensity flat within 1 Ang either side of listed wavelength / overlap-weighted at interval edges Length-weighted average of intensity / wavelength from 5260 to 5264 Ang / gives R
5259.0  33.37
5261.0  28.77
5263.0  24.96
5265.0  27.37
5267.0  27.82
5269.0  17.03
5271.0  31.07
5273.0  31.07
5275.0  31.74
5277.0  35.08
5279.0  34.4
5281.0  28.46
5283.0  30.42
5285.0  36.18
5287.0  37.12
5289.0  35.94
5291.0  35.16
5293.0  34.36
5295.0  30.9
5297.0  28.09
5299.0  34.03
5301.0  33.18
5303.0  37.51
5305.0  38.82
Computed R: 26.9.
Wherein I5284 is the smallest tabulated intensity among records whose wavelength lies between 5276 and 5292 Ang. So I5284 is 28.46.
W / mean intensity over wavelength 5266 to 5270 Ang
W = 22.4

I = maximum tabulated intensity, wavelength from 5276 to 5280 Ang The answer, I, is 35.08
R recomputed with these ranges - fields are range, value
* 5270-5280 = 32.7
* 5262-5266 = 26.2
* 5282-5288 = 34.6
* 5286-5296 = 34.7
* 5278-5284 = 31.1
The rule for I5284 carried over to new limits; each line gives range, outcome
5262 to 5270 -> 17.03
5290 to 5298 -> 28.09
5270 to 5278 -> 31.07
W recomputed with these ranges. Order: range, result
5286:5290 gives 36.5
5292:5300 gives 31.8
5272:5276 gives 31.4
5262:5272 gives 25.6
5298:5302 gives 33.6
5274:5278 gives 33.4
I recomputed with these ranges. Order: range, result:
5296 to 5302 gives 34.03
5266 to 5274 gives 31.07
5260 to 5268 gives 28.77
